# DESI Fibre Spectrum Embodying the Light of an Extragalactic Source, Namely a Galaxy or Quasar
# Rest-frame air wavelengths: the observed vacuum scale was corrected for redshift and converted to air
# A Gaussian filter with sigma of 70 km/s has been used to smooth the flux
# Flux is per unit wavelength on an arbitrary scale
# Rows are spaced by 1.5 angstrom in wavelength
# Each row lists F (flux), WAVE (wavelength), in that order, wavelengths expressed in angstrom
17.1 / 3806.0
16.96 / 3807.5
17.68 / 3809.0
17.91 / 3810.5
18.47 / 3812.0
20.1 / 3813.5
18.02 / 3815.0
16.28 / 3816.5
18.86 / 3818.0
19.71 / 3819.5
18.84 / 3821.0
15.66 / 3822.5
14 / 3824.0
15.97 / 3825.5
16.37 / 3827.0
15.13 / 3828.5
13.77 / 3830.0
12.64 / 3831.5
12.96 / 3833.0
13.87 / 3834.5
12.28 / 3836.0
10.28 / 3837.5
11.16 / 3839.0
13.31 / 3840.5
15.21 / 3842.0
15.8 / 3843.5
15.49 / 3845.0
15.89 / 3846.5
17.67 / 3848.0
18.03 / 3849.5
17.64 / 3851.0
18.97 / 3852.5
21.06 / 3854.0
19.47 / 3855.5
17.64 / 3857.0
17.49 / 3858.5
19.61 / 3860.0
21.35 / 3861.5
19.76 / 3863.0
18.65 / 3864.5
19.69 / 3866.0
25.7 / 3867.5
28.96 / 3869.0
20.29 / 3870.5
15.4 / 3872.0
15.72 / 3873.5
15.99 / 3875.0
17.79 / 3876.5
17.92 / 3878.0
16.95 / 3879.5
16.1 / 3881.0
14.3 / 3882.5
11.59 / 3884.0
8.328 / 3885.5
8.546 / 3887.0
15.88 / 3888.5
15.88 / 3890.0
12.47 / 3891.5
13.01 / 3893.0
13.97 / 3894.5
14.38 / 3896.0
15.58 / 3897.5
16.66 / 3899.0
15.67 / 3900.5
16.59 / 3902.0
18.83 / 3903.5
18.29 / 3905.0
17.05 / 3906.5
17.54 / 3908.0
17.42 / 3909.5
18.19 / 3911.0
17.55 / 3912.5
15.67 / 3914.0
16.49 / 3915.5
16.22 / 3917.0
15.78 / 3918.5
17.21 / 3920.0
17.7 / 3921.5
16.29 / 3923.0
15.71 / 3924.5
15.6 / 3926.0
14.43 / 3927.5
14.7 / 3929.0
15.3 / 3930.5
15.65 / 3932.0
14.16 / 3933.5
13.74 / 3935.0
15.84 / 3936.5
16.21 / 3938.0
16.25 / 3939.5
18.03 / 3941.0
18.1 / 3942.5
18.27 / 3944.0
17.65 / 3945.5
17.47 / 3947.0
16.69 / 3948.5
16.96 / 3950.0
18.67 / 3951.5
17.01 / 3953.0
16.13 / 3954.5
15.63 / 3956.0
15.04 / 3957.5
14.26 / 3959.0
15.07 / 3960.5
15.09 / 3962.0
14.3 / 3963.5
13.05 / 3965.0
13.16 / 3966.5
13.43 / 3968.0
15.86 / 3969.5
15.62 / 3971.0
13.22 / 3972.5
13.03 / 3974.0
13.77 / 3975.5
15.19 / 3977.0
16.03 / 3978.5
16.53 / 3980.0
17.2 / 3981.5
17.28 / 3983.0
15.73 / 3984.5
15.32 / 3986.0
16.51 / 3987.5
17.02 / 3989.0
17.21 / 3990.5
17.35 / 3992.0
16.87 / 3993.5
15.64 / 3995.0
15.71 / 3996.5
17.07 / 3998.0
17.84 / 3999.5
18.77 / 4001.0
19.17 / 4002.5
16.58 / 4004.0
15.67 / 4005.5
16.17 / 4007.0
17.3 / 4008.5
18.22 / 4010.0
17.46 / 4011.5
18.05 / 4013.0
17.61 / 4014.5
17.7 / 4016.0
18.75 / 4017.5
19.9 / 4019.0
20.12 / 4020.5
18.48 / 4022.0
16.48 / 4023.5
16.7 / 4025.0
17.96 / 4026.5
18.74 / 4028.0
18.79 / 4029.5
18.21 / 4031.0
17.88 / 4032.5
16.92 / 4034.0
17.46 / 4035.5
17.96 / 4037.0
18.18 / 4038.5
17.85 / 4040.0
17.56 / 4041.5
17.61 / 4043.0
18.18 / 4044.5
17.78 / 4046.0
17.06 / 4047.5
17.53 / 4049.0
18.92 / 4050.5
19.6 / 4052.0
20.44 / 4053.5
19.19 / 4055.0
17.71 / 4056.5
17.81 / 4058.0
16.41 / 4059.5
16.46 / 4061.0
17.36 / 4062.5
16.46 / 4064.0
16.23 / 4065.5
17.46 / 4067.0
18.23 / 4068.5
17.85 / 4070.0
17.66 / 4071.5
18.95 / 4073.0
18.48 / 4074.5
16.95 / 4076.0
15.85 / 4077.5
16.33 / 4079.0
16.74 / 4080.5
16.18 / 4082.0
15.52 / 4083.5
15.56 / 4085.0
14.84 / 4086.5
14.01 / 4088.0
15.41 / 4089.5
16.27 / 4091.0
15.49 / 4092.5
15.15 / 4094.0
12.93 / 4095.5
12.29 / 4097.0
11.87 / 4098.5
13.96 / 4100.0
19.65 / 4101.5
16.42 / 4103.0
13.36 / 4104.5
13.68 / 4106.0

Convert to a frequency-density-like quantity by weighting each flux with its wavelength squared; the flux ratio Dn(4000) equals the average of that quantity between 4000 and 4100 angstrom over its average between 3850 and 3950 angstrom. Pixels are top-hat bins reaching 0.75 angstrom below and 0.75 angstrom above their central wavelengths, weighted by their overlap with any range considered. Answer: 1.1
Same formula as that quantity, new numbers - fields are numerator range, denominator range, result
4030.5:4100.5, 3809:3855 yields 1.18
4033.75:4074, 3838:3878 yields 1.08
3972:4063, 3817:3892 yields 1.15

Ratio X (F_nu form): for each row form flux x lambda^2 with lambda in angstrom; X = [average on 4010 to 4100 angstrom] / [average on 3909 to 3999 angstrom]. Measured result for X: 1.1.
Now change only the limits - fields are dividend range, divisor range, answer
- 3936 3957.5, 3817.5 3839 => 1.22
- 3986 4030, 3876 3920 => 1.19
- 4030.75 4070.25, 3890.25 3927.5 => 1.18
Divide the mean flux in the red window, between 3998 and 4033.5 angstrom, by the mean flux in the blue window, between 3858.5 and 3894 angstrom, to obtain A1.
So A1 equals 1.06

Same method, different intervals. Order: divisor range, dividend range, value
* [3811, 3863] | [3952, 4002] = 0.95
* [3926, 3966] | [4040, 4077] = 1.12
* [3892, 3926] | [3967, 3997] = 0.96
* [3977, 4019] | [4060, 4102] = 0.94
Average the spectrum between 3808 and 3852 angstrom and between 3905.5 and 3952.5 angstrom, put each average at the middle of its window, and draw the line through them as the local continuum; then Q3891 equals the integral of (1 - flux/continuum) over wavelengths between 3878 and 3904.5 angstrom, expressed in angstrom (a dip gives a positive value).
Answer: 2.9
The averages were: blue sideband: 15.9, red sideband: 16.5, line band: 14.5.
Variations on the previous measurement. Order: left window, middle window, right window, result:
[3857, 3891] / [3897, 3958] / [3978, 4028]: 2.7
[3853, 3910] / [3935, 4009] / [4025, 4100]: 3.8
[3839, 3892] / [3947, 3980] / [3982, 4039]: 4.1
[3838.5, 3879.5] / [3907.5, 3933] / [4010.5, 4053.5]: 2.7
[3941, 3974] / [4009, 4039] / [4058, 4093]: -3.4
